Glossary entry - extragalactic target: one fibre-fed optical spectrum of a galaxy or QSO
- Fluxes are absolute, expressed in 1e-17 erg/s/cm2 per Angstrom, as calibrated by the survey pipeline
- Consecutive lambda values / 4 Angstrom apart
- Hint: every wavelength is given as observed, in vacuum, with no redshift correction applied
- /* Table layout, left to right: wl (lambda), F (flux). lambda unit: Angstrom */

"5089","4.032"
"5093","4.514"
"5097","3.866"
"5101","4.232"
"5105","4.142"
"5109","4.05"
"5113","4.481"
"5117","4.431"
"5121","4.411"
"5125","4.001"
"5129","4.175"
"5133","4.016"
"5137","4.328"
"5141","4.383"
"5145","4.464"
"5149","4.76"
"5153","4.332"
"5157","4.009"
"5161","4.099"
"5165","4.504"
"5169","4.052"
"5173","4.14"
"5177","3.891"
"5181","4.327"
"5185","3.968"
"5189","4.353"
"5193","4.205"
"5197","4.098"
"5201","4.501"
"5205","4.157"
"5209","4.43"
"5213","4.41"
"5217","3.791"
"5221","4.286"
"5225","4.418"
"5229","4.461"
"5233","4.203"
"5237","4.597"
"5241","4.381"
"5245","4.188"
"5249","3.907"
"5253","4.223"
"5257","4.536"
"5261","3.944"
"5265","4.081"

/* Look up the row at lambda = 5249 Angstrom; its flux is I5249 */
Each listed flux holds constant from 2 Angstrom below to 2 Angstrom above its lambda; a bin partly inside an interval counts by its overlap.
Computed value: 3.907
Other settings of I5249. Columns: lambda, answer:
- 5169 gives 4.052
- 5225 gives 4.418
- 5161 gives 4.099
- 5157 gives 4.009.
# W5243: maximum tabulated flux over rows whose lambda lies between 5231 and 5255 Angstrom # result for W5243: 4.597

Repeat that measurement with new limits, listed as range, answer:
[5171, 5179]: 4.14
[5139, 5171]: 4.76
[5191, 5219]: 4.501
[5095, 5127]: 4.481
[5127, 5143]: 4.383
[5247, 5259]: 4.536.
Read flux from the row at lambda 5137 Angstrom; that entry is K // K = 4.328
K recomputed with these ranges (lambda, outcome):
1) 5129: 4.175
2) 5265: 4.081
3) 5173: 4.14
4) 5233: 4.203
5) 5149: 4.76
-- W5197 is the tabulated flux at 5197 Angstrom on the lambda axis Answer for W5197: 4.098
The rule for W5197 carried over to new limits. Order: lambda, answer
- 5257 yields 4.536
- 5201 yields 4.501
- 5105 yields 4.142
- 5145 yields 4.464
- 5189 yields 4.353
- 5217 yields 3.791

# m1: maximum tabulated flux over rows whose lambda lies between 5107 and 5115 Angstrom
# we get 4.481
